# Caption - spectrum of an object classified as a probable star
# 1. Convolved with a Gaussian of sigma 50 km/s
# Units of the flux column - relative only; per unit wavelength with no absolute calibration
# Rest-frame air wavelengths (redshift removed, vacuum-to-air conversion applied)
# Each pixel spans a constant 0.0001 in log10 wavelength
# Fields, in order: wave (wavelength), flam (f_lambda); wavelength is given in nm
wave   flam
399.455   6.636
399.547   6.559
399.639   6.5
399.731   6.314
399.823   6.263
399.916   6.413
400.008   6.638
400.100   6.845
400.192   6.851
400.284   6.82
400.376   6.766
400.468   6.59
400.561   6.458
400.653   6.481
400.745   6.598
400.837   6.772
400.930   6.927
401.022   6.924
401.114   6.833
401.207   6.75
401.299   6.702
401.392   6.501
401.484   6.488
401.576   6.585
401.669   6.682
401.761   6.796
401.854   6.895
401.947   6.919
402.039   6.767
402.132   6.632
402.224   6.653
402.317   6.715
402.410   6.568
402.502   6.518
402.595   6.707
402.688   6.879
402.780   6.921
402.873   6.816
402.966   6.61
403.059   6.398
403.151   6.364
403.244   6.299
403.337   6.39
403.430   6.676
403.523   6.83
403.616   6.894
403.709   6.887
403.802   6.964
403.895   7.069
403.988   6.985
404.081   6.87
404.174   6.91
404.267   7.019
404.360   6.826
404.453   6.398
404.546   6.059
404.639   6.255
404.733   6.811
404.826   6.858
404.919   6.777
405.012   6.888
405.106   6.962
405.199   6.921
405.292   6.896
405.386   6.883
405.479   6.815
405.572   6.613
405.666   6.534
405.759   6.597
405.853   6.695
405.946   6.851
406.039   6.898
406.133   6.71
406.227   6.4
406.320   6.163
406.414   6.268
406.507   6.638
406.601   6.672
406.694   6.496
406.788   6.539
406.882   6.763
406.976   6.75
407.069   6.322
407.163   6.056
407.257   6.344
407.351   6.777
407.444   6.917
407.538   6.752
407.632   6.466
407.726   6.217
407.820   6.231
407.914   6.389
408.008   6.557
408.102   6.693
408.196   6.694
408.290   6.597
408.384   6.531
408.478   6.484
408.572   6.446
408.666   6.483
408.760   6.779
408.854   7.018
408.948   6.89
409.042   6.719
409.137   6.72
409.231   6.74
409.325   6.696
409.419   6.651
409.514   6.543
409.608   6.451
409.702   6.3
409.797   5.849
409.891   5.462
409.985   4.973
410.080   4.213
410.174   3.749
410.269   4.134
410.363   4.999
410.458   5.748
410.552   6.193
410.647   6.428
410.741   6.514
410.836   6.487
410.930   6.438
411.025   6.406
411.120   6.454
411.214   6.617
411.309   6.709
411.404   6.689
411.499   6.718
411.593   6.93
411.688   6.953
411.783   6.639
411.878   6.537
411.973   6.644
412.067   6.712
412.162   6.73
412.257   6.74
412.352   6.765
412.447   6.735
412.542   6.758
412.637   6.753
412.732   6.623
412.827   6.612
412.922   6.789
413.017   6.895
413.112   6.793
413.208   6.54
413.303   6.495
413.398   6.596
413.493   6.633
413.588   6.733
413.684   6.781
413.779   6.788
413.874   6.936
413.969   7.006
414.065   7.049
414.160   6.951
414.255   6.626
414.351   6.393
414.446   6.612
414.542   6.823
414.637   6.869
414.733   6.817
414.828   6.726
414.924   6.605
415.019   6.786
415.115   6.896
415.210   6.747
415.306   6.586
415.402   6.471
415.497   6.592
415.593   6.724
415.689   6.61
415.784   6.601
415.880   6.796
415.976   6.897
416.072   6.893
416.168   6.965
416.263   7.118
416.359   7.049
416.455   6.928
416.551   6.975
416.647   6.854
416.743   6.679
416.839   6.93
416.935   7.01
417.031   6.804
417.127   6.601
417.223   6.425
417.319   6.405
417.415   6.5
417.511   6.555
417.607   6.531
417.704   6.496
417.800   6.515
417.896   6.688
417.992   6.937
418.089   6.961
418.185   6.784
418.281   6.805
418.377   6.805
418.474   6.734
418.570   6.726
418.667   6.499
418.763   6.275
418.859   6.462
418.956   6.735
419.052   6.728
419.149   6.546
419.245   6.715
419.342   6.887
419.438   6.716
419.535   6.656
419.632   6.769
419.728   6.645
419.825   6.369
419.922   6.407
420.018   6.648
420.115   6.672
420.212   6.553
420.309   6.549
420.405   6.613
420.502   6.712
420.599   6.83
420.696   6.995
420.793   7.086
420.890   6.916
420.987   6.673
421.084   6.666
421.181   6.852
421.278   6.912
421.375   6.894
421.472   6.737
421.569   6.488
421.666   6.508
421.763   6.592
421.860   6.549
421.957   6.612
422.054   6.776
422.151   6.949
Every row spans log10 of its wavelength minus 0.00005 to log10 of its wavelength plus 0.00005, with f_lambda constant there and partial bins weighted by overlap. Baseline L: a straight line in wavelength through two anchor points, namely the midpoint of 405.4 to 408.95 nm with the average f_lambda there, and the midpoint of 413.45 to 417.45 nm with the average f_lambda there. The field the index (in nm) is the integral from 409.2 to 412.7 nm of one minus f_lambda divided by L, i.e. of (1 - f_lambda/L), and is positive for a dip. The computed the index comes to 0.22 nm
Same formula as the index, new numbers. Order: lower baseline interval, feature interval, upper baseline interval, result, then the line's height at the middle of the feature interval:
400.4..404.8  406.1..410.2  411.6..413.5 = 0.20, 6.7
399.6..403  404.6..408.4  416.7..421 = 0.04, 6.68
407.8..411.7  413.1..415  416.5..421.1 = -0.08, 6.46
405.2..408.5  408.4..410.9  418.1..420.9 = 0.20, 6.6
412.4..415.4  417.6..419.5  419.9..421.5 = 0.02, 6.75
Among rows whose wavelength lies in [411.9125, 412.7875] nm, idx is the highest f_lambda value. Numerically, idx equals 6.765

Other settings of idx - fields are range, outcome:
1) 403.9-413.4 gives 7.019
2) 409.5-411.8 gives 6.953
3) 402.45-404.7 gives 7.069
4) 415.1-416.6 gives 7.118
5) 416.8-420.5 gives 7.01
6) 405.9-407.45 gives 6.917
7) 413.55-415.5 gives 7.049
